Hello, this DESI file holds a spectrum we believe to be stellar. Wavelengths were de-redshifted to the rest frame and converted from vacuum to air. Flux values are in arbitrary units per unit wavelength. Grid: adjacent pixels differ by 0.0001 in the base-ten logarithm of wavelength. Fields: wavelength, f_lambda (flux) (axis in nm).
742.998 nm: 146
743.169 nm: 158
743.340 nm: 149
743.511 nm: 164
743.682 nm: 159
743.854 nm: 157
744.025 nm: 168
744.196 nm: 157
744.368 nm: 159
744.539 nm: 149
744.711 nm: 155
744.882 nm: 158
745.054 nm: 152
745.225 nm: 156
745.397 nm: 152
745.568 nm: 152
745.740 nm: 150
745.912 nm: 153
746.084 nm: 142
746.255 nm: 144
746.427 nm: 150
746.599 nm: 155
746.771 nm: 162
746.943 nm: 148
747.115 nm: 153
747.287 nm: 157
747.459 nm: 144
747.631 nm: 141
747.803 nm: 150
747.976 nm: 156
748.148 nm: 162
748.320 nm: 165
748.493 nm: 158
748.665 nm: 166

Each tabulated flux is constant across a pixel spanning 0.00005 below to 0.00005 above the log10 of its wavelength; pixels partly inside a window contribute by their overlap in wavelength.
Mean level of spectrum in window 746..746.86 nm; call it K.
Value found 151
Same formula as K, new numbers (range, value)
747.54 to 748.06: 149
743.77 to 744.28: 161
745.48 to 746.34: 148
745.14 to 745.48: 154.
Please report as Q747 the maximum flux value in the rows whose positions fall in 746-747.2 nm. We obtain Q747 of 162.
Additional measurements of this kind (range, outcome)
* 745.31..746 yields 153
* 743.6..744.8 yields 168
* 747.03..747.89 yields 157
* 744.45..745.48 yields 158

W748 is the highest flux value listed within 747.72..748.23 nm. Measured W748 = 162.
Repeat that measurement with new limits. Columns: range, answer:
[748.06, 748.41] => 165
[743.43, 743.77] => 164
